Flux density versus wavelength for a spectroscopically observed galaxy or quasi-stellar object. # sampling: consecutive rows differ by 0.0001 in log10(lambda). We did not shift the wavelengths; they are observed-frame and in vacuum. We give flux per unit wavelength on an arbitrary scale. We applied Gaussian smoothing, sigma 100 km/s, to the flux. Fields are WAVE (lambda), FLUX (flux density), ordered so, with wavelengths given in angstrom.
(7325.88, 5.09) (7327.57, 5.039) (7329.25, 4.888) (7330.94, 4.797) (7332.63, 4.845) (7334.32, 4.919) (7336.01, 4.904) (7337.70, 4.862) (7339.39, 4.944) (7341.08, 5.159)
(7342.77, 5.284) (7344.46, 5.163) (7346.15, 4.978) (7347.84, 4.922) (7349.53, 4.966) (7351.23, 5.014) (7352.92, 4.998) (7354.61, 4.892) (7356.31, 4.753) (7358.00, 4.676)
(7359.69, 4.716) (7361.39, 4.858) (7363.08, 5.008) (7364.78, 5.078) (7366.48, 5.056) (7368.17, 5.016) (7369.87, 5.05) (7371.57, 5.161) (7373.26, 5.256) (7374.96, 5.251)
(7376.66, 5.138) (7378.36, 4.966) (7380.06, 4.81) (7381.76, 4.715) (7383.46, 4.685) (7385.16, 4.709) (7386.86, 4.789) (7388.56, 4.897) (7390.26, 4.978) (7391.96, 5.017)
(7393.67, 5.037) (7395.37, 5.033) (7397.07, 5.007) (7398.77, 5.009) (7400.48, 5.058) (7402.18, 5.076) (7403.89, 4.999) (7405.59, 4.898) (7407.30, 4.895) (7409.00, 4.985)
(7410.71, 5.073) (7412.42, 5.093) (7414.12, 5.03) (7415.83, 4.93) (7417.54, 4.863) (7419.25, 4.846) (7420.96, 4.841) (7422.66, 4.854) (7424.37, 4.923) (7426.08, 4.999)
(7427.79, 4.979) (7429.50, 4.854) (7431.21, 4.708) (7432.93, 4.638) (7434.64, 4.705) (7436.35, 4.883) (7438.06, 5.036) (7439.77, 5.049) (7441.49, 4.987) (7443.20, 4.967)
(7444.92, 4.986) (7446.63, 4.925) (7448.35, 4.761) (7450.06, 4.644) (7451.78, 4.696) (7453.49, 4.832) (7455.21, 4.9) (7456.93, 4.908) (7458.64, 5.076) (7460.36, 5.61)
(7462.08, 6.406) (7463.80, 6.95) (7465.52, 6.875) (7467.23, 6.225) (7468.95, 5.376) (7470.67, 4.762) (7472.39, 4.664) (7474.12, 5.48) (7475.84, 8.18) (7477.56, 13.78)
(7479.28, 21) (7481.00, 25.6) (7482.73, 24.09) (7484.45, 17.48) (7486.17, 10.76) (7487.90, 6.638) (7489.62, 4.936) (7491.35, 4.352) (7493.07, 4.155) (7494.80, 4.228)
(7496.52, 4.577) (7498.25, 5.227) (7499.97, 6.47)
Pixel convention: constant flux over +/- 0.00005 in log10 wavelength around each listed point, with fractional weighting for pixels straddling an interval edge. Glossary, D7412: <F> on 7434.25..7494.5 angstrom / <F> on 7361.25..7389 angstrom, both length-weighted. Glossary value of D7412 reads 1.5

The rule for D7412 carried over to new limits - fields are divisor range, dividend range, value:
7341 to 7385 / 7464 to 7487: 2.36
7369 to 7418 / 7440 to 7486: 1.67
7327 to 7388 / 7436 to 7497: 1.53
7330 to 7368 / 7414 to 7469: 1.04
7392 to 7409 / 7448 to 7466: 1.08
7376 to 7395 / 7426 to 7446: 1.00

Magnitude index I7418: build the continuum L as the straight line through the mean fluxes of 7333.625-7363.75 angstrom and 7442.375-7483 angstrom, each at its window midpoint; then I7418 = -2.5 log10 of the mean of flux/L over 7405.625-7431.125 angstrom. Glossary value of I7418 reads 0.33 mag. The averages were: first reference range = 4.95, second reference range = 7.85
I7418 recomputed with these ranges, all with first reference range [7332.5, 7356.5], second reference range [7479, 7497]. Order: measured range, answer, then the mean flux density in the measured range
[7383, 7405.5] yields 0.410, 4.95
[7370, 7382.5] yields 0.259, 5.05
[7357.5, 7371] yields 0.187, 4.94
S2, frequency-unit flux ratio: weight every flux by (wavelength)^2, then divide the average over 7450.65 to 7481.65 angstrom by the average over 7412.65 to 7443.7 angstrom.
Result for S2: 1.6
